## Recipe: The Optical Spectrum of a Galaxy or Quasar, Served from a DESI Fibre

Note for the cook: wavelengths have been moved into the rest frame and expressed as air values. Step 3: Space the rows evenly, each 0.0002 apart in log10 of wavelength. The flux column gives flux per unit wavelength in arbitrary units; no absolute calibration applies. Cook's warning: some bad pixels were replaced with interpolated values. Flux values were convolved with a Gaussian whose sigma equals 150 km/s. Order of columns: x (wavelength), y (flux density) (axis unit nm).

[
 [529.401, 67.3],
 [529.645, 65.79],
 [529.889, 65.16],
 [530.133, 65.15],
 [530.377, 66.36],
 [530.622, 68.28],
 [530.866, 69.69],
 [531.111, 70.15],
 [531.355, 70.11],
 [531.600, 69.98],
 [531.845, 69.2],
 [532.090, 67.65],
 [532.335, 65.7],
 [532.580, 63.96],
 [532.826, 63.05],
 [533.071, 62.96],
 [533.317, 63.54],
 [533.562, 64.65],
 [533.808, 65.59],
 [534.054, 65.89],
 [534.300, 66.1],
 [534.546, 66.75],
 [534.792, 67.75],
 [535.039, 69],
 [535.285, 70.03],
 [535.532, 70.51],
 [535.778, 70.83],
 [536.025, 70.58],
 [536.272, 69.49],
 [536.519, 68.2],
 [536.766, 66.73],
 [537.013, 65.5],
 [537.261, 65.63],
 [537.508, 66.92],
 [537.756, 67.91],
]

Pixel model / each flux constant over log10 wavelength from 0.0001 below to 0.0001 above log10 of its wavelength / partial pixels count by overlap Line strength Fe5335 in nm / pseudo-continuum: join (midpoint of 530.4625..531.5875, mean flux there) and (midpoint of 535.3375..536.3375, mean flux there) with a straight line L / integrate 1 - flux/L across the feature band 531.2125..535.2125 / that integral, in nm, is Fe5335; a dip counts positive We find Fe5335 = 0.20 nm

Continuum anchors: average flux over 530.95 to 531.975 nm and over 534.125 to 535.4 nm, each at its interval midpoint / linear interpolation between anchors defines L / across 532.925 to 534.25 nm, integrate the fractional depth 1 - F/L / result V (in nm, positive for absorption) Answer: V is 0.08 nm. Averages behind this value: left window 69.8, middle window 64.6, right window 67.8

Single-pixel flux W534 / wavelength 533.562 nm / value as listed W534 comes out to 64.65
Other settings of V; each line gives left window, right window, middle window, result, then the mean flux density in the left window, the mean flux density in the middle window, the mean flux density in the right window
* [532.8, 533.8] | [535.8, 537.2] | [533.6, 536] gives -0.08 nm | 63.9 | 68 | 68.2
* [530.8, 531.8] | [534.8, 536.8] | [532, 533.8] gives 0.14 nm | 69.9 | 64.5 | 69.4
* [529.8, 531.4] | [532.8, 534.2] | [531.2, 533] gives -0.03 nm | 67.8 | 67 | 64.4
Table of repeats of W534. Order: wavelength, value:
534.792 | 67.75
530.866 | 69.69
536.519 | 68.2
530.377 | 66.36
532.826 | 63.05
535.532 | 70.51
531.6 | 69.98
